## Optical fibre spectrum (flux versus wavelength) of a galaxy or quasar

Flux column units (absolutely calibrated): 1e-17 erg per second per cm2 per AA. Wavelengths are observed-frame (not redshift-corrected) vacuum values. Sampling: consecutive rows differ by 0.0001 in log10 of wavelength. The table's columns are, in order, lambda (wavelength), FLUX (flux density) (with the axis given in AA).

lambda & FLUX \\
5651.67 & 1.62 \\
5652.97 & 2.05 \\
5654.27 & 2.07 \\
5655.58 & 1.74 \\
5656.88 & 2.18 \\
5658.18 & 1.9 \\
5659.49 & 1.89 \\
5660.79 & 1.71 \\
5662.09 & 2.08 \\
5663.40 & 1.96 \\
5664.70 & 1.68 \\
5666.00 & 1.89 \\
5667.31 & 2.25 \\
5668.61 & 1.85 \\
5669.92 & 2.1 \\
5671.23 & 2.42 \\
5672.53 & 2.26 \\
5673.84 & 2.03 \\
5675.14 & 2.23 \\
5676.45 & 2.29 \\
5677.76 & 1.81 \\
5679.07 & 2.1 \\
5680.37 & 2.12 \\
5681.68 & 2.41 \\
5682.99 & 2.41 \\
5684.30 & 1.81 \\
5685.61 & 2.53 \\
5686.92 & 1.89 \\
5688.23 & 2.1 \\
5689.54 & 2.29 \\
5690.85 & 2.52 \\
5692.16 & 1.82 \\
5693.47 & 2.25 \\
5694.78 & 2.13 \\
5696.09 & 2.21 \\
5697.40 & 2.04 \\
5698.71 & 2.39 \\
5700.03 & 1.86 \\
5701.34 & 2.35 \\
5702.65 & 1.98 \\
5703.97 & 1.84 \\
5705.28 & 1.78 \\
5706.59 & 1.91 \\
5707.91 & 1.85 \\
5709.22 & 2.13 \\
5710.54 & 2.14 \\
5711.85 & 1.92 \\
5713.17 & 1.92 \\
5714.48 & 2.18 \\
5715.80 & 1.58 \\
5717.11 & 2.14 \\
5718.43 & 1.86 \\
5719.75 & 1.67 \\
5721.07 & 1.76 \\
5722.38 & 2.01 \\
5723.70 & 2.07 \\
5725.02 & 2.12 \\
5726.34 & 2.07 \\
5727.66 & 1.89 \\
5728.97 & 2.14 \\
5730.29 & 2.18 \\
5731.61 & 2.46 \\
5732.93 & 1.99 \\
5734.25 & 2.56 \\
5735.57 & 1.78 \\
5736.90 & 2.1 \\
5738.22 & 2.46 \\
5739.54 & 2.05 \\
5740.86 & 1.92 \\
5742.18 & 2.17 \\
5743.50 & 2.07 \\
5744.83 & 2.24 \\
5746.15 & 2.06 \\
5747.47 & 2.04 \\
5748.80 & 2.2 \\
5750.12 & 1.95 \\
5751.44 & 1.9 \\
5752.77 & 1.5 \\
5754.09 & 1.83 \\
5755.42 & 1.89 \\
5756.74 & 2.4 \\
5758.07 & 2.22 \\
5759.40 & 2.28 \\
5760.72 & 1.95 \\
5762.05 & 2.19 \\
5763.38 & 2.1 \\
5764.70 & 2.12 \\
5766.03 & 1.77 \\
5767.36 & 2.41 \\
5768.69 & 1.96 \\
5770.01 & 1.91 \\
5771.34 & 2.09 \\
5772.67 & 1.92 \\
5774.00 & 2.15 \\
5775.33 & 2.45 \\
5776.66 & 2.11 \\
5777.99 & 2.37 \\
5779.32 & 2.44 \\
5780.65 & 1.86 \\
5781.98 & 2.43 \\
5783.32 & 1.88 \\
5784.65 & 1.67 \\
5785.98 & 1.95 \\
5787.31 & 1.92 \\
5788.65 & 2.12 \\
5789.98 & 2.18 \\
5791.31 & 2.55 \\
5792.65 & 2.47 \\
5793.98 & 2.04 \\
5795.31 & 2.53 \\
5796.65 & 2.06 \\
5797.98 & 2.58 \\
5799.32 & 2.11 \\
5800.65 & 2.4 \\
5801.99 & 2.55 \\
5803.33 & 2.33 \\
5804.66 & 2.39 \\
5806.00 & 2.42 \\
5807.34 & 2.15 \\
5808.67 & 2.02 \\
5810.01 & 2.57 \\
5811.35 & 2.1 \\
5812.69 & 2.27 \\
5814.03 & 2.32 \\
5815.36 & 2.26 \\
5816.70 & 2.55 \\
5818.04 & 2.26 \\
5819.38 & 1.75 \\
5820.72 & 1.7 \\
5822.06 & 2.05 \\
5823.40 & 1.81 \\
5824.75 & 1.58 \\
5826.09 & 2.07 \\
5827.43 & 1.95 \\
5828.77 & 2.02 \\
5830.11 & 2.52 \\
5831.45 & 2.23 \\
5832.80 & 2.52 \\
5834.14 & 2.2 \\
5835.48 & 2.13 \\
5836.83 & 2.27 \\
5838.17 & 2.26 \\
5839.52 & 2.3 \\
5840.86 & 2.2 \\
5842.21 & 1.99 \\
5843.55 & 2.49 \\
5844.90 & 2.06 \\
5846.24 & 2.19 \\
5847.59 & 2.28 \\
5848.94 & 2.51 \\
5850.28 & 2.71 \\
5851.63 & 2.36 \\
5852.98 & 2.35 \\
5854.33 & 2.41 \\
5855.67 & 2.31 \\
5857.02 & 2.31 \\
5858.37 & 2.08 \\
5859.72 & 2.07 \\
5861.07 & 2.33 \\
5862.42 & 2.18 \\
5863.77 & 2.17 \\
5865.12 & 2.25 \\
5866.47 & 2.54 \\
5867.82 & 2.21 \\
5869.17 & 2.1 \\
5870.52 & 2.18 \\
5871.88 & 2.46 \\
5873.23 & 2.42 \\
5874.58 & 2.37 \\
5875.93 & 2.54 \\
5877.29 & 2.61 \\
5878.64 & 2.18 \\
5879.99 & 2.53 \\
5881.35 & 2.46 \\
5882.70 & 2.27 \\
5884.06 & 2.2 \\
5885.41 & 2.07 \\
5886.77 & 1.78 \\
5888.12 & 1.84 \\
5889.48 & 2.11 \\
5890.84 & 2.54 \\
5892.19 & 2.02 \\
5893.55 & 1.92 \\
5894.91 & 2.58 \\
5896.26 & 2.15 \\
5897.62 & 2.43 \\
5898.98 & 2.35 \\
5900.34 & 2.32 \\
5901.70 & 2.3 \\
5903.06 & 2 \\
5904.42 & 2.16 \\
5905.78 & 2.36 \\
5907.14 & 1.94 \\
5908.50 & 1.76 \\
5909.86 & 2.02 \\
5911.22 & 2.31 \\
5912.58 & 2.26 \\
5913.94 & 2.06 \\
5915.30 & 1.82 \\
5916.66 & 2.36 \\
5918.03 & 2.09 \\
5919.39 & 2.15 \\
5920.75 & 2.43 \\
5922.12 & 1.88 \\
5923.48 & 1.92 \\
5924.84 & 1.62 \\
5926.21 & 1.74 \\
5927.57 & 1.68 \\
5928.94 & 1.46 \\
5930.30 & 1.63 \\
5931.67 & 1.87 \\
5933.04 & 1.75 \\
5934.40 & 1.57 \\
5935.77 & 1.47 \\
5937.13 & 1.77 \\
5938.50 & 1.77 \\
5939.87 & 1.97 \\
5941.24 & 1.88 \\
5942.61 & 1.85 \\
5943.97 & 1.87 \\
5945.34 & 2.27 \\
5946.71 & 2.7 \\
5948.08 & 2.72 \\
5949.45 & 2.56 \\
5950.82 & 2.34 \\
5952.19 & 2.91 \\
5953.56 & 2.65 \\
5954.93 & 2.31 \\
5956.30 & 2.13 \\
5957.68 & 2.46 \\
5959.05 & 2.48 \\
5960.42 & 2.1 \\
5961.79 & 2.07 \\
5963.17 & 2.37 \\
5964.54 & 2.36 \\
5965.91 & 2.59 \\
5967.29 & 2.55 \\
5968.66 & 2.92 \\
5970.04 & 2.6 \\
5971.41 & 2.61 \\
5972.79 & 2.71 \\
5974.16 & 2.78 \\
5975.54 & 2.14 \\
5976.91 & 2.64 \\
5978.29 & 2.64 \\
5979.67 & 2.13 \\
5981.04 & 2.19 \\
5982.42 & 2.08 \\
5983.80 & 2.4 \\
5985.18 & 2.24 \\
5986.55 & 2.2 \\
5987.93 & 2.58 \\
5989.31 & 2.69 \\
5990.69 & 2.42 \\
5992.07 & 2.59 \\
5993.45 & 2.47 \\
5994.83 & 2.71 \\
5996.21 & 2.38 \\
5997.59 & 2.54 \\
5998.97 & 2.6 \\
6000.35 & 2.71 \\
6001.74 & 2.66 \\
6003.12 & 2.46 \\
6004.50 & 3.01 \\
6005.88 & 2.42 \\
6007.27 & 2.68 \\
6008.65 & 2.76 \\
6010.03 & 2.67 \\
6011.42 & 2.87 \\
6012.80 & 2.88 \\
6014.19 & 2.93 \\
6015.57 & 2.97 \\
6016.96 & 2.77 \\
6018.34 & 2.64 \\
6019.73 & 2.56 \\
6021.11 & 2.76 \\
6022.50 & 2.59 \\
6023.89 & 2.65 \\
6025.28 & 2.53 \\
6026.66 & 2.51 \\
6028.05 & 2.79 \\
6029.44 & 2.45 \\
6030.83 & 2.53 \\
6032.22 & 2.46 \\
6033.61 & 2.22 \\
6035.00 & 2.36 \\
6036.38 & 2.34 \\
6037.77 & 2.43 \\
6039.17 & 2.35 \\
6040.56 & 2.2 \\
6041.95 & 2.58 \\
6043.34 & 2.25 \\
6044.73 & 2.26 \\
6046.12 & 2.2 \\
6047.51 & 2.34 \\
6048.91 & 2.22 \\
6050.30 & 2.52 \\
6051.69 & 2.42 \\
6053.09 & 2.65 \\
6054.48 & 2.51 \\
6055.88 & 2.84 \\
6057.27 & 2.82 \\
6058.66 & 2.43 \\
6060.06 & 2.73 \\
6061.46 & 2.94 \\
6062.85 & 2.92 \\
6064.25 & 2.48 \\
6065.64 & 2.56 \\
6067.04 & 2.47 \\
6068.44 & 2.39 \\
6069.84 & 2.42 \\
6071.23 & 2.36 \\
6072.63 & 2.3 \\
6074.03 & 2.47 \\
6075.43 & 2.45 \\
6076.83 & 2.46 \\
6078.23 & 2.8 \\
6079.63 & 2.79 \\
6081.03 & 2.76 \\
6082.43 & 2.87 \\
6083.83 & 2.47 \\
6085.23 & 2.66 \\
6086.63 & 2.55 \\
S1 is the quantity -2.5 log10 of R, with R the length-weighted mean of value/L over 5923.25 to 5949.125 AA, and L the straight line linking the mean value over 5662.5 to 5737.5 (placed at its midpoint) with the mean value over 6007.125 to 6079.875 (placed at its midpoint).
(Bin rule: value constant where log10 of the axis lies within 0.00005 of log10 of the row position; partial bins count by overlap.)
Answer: 0.27 mag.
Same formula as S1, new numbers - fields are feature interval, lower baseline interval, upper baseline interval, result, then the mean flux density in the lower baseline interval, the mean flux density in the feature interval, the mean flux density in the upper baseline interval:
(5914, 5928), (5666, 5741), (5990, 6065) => 0.22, 2.09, 1.98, 2.57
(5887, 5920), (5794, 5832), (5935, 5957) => 0.02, 2.2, 2.16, 2.2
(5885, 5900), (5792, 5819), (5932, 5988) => 0.07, 2.31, 2.17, 2.3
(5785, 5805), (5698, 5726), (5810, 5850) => -0.07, 1.98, 2.27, 2.18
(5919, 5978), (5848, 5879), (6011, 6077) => 0.11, 2.33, 2.2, 2.54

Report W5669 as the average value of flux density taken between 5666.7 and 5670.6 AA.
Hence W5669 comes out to 2.06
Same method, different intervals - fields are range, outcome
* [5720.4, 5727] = 2.01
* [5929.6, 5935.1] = 1.7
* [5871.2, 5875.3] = 2.42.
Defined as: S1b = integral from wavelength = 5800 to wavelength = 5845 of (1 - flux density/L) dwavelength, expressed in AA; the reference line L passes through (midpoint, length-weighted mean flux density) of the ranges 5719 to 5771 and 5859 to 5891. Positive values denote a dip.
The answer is -0.4 AA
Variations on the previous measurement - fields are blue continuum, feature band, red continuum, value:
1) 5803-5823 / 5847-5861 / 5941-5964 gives -0.6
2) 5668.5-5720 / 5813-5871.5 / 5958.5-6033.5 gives 2.6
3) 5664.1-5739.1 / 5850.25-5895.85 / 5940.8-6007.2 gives 0.9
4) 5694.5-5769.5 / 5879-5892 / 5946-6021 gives 0.9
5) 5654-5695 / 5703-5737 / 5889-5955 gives 1.4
